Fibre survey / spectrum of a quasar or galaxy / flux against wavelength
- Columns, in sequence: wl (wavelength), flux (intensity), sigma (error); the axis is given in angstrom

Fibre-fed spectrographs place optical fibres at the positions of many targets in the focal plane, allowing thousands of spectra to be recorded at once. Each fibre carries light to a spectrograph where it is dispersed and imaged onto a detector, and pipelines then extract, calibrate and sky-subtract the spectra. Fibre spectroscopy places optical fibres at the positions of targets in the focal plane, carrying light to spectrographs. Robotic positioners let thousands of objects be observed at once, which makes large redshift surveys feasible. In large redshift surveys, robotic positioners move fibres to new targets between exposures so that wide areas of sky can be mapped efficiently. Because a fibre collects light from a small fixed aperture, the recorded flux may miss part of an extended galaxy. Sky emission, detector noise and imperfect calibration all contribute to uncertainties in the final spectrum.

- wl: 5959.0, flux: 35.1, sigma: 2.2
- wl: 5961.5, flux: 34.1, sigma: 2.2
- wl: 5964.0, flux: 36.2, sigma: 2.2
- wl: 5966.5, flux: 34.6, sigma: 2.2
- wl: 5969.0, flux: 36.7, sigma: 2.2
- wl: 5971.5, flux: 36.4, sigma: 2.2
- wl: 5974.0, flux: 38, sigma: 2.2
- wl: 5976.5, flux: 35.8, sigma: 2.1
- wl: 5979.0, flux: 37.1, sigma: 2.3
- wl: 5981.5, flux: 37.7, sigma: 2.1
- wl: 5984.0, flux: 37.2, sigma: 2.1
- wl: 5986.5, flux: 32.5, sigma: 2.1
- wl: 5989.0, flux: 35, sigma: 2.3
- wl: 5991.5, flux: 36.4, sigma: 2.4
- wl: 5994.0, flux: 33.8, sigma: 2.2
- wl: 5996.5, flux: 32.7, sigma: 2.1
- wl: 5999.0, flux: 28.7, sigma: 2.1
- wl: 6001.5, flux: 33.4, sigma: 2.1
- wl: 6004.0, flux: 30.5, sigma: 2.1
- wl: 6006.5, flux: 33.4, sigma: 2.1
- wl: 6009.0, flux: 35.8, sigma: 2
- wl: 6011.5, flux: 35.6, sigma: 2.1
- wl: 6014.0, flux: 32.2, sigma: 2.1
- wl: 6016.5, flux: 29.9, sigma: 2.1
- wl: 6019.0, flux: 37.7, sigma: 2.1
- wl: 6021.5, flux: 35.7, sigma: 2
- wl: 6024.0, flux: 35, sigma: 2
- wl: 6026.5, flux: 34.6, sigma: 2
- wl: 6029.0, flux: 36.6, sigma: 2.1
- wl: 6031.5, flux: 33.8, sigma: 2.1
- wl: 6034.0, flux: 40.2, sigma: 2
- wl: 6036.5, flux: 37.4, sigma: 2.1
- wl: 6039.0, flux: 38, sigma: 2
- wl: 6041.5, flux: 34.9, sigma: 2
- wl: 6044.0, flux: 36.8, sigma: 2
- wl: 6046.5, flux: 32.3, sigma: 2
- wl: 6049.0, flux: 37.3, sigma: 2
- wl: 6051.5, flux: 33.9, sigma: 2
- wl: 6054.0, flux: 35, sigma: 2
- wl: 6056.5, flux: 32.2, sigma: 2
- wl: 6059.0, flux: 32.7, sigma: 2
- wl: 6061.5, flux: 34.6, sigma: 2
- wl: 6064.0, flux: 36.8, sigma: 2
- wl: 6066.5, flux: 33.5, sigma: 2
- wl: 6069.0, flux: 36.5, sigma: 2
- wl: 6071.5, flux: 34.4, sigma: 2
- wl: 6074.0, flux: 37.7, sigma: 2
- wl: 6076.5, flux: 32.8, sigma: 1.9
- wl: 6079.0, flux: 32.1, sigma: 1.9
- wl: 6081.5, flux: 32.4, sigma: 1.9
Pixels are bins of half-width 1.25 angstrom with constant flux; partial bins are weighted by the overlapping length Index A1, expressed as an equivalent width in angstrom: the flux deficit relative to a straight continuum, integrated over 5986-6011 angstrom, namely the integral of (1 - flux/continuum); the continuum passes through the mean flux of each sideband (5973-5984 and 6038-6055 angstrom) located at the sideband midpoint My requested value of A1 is 2.3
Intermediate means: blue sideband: 37.1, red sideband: 35.4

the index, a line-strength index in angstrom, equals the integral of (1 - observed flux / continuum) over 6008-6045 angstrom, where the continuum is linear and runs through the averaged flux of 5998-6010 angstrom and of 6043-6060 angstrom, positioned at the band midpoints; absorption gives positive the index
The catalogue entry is -2.6 angstrom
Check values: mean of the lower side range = 32.4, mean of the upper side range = 34.3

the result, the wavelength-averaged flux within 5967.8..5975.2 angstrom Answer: 37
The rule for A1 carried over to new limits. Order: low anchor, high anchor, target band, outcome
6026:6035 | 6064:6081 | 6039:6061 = 0.57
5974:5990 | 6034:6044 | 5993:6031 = 3.07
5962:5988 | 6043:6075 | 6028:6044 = -0.73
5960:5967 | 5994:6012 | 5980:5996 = -0.80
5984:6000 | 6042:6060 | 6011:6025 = -0.15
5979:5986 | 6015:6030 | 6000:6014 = 0.83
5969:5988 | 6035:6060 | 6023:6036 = -0.25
